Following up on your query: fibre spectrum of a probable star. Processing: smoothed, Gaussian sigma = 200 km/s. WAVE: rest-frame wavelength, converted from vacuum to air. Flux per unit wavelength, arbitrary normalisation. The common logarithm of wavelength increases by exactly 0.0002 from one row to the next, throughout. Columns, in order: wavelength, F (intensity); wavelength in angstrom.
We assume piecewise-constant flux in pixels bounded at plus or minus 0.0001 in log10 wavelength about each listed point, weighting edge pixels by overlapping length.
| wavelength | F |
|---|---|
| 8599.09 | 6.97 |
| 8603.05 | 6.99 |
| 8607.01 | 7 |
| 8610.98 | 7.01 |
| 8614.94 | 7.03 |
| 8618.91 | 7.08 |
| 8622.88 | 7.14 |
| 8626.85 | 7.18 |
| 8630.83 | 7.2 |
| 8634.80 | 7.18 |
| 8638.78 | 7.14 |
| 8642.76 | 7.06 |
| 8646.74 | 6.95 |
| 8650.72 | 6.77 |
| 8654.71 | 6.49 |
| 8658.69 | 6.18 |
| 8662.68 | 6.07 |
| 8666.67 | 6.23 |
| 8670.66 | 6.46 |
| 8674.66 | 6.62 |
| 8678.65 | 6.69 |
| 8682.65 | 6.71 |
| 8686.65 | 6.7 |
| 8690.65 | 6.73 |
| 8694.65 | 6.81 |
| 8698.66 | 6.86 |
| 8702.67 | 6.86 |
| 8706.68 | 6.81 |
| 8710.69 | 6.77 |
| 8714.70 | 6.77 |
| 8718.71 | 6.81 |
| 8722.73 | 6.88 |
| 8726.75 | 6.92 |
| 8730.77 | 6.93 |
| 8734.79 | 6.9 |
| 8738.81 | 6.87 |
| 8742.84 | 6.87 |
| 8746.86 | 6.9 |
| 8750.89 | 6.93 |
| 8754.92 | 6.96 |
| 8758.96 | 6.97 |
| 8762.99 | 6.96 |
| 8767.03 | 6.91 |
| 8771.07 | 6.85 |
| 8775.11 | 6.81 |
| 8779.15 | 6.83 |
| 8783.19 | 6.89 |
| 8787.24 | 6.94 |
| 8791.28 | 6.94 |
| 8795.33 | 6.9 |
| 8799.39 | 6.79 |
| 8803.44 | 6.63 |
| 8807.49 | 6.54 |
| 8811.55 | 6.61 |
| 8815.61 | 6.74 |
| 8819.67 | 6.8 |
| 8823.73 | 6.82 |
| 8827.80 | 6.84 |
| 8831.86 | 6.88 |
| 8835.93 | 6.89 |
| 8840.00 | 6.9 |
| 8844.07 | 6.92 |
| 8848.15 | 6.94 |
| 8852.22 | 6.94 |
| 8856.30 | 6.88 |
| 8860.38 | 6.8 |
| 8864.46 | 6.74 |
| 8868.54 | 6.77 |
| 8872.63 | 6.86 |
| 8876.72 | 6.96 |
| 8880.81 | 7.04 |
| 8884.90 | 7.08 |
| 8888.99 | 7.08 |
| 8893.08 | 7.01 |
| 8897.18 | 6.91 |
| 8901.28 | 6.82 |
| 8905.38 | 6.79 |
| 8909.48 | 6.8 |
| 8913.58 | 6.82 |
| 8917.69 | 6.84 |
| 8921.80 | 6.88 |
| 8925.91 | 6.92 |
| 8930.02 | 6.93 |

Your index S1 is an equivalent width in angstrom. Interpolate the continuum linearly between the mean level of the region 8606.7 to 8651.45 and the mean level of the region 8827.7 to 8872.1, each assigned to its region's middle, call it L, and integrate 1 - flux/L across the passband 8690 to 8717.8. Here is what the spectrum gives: 0.8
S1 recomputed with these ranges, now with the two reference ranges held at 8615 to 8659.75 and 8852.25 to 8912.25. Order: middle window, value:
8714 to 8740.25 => 0.24 angstrom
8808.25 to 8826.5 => 0.48 angstrom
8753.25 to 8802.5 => 0.25 angstrom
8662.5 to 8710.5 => 2.02 angstrom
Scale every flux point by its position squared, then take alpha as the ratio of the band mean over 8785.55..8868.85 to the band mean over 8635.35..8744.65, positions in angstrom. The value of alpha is 1.04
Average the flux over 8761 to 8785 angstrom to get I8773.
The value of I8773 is 6.87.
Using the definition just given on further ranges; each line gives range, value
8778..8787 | 6.88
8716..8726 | 6.85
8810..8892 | 6.88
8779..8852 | 6.83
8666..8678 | 6.49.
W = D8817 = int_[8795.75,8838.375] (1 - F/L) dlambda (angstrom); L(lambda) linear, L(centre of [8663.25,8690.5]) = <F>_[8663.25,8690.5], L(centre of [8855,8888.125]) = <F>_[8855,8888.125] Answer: 0.3 angstrom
